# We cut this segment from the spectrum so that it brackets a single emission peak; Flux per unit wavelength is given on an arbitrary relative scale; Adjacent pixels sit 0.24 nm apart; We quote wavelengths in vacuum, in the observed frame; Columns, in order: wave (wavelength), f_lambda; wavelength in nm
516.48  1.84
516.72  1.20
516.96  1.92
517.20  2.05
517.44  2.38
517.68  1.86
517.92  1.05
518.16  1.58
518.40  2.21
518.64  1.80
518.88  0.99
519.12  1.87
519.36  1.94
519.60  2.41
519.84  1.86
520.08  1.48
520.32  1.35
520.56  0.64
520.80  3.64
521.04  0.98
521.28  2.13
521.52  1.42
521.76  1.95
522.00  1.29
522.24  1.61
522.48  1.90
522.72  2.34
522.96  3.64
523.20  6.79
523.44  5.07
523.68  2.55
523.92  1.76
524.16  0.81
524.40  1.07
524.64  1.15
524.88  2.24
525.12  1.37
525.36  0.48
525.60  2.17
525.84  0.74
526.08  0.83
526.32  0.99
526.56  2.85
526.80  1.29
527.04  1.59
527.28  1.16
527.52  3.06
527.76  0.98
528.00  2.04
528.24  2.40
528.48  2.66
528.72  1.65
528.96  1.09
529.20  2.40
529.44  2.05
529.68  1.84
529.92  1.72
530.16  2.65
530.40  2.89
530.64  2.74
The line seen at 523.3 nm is [O II] 3727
